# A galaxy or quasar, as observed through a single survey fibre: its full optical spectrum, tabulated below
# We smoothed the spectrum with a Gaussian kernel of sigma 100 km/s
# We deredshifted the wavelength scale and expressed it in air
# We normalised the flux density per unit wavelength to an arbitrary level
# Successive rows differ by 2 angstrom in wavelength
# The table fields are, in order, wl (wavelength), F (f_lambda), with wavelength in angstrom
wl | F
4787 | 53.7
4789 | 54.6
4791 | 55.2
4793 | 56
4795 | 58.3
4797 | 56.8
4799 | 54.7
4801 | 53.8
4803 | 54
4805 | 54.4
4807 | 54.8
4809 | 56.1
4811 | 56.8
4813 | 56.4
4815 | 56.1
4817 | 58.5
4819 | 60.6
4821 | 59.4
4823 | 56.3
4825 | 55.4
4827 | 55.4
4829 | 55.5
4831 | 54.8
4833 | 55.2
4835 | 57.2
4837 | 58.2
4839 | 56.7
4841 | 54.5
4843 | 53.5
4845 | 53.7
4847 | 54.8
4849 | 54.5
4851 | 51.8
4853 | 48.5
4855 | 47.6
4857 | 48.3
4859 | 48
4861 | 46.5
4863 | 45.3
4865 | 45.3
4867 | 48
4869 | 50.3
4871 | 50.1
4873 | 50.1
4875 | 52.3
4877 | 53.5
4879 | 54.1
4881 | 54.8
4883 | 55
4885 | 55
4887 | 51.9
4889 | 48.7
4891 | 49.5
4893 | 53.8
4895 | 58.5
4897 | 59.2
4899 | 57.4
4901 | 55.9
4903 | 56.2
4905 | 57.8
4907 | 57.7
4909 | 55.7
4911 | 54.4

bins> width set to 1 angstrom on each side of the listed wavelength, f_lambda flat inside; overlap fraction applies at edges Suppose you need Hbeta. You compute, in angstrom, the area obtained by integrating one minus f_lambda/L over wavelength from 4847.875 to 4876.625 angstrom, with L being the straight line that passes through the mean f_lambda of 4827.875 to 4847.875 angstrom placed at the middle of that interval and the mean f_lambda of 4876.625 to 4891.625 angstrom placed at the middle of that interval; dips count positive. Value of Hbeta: 2.6 angstrom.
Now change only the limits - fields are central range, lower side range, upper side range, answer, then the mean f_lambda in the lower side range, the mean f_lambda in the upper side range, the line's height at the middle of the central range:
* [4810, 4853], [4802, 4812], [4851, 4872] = -3.2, 55.2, 48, 52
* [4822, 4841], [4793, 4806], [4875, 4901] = -0.4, 55.4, 54.3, 55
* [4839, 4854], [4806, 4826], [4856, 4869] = -0.8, 57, 47.2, 50.6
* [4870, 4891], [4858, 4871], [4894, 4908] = -0.2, 47.5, 57.5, 51.9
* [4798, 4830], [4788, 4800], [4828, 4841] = -0.1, 55.9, 56.1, 56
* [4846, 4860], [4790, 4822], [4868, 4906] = 1.1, 56.4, 53.9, 54.9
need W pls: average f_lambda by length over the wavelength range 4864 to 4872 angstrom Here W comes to 48.4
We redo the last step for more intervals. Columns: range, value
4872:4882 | 53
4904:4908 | 57.8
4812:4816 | 56.2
